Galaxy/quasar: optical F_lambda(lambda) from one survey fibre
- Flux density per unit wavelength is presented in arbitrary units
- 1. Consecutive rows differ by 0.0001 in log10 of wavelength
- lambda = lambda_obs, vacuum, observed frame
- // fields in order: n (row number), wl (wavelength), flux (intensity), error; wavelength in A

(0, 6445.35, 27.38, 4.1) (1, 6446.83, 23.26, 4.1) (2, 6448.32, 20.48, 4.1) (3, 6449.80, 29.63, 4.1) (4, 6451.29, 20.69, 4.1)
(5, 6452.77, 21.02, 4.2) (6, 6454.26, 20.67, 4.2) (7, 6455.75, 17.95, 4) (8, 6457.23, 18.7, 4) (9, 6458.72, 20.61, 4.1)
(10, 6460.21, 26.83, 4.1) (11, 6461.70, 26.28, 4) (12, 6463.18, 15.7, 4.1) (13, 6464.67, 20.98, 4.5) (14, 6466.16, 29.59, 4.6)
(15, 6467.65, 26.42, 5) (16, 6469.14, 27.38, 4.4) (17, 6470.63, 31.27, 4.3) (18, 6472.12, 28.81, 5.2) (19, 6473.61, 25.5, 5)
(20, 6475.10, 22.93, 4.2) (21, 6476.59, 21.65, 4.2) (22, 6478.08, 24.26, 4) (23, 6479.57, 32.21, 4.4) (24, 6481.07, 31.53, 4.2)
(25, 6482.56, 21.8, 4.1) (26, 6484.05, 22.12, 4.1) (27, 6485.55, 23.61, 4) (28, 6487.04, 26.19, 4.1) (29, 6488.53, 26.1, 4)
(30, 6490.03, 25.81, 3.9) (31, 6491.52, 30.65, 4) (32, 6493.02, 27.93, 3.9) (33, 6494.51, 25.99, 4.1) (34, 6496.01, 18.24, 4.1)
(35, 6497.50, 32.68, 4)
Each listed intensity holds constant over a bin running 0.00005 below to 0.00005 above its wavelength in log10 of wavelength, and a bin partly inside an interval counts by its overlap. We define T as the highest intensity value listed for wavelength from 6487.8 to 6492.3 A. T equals 30.65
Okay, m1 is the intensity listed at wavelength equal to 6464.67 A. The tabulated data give 20.98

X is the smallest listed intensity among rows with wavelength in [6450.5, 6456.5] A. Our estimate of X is 17.95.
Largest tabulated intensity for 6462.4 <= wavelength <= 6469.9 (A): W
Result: 29.59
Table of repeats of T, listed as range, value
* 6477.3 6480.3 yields 32.21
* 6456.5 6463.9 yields 26.83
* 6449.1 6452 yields 29.63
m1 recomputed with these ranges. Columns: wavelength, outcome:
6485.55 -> 23.61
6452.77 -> 21.02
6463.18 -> 15.7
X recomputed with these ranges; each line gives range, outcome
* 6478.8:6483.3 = 21.8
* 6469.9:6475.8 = 22.93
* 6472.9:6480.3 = 21.65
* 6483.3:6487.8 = 22.12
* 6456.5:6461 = 18.7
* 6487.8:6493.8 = 25.81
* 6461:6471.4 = 15.7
